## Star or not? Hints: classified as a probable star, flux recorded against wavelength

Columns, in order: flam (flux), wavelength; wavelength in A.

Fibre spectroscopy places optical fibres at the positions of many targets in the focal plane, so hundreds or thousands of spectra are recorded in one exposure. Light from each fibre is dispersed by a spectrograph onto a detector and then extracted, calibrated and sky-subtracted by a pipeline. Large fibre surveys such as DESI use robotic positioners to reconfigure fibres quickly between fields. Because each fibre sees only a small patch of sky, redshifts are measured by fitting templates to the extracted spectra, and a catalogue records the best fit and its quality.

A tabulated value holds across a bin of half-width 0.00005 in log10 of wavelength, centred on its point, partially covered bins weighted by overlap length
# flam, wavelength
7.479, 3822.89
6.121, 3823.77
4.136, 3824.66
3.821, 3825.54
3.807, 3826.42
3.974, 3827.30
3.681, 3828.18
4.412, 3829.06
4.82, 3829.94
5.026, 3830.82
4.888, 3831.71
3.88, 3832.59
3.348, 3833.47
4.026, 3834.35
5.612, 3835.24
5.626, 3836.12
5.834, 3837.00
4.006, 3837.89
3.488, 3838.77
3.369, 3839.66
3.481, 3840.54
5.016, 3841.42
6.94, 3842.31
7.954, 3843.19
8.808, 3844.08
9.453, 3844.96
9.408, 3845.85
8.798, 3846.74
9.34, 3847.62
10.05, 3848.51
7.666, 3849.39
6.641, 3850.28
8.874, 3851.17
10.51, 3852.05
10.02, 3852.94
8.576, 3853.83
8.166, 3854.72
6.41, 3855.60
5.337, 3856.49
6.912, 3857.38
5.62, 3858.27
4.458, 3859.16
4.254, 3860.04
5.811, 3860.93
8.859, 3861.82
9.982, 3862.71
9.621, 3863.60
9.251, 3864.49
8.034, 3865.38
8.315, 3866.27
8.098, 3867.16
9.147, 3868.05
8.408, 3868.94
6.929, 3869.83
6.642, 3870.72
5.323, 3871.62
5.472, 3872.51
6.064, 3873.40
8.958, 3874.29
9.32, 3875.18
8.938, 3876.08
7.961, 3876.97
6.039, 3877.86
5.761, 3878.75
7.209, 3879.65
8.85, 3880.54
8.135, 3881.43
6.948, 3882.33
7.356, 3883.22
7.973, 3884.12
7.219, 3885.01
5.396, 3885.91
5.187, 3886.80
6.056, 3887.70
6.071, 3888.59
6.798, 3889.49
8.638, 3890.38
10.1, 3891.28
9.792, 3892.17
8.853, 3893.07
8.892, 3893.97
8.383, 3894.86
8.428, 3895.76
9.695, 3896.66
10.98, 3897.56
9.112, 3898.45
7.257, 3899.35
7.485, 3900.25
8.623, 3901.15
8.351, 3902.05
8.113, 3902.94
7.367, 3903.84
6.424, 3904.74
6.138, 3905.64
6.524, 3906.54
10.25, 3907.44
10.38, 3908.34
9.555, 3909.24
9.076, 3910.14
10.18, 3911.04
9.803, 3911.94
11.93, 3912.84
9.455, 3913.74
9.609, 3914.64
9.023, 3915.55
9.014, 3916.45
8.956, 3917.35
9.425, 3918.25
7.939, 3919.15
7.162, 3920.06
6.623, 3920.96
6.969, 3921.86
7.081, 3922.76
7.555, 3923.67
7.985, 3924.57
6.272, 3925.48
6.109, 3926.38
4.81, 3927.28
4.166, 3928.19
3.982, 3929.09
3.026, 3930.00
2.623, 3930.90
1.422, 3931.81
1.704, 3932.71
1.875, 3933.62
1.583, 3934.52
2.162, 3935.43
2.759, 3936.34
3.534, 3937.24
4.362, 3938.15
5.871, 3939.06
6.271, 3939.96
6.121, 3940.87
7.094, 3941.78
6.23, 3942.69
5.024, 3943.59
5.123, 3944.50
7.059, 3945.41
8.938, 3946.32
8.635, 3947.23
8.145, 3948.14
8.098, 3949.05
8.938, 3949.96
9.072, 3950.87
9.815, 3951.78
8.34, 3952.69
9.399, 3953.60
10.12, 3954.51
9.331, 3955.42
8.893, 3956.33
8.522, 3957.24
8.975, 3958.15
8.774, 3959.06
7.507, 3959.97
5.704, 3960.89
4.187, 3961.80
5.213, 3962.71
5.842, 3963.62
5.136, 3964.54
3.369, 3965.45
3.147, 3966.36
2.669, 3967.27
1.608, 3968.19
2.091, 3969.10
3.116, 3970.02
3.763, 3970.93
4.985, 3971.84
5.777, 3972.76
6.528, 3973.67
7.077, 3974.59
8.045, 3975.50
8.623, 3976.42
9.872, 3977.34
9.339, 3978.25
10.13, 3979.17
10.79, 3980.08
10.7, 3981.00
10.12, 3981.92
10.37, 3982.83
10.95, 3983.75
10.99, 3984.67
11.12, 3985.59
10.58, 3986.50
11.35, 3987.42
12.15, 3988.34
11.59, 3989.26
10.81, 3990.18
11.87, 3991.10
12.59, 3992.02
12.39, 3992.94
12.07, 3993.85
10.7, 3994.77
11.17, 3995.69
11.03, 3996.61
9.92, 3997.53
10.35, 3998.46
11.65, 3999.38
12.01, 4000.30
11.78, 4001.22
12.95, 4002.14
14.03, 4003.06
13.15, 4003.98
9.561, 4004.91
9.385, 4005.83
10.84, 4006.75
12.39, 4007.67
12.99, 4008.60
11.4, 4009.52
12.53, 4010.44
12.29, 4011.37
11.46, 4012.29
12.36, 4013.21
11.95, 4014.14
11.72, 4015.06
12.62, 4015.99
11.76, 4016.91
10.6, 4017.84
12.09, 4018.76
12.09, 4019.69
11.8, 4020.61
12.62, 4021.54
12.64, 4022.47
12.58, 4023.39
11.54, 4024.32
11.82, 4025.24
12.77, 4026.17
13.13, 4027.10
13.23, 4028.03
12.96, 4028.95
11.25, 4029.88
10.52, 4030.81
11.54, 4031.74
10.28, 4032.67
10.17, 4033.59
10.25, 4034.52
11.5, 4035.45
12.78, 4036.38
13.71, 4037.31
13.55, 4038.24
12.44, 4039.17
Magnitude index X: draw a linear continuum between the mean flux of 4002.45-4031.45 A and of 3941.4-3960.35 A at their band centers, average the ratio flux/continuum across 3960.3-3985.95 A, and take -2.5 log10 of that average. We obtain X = 0.37 mag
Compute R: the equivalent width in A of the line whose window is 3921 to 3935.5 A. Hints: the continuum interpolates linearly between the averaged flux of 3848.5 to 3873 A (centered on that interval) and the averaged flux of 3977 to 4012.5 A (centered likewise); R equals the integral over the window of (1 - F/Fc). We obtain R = 7.6 A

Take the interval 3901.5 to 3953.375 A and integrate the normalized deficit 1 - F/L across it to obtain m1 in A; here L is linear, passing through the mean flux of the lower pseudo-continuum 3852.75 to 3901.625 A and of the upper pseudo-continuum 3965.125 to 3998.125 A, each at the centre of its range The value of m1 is 8.3 A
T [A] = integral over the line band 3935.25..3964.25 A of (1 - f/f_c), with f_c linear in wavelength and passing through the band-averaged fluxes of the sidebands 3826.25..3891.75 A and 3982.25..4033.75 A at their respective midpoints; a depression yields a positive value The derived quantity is 8.3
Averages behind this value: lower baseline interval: 6.87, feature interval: 7.04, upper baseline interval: 11.7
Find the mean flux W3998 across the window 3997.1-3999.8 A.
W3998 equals 10.6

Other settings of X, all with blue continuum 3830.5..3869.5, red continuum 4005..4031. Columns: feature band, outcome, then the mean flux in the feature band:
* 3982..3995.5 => -0.03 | 11.4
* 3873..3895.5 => 0.05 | 7.65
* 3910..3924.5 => 0.03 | 8.71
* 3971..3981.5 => 0.30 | 8.19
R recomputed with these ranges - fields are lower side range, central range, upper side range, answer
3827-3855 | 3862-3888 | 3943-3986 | -3.31 A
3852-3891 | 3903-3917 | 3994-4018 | -0.58 A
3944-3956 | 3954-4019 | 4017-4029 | 6.46 A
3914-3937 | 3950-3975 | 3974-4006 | 6.29 A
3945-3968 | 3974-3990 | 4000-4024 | -1.24 A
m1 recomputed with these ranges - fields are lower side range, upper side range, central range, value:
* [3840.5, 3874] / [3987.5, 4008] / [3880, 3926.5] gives 3.8 A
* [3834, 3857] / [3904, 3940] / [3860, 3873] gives -1.5 A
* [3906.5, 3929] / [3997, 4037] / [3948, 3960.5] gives 0.9 A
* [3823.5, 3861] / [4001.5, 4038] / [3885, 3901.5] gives -0.6 A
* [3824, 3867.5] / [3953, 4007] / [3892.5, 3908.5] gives -1.9 A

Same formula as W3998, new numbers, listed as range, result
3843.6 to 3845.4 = 9.11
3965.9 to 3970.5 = 2.54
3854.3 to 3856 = 7.33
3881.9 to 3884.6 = 7.43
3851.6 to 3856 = 8.77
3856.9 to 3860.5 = 5.32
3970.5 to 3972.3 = 4.39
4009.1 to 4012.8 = 11.9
